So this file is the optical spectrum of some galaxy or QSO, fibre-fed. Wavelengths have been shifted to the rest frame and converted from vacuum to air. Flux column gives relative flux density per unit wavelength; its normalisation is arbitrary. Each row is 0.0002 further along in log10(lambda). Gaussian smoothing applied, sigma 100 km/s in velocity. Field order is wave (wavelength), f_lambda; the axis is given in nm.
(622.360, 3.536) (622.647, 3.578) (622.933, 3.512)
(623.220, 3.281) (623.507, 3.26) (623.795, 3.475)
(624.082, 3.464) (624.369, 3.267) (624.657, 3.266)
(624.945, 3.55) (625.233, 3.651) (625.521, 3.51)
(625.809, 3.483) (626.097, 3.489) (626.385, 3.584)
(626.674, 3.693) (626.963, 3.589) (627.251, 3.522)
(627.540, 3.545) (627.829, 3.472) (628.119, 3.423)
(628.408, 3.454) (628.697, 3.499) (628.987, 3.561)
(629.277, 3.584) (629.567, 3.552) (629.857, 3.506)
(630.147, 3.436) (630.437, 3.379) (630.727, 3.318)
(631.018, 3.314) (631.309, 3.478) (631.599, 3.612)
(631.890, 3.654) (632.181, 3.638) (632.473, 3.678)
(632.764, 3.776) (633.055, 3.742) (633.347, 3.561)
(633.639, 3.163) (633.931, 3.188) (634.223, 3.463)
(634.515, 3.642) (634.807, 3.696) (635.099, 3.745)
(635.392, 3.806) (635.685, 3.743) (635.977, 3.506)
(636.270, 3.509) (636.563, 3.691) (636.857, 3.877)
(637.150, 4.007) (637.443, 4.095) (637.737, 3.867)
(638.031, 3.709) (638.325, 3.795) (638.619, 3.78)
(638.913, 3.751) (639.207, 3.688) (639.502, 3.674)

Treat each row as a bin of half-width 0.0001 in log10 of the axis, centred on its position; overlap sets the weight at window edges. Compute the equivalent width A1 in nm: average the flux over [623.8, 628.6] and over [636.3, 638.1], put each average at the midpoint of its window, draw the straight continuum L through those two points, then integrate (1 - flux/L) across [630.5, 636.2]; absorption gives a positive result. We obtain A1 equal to 0.26 nm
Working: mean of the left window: 3.5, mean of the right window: 3.86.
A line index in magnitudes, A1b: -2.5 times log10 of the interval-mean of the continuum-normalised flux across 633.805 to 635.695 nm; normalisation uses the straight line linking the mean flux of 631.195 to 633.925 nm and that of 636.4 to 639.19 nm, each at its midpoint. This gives 0.02 mag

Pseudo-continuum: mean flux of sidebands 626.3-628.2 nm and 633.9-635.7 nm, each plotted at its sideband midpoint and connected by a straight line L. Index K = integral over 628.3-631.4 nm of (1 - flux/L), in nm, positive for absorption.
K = 0.10 nm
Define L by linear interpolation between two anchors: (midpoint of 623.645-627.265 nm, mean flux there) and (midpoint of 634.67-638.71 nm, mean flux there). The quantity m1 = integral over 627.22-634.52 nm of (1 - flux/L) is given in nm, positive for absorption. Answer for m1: 0.26 nm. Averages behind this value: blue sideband 3.5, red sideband 3.77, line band 3.5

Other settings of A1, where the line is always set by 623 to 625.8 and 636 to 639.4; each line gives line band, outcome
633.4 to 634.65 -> 0.10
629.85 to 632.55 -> 0.08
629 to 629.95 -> 0.00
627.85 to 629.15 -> 0.02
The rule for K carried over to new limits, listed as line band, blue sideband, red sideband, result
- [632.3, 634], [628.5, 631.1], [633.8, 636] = 0.011 nm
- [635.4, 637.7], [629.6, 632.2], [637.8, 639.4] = -0.066 nm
